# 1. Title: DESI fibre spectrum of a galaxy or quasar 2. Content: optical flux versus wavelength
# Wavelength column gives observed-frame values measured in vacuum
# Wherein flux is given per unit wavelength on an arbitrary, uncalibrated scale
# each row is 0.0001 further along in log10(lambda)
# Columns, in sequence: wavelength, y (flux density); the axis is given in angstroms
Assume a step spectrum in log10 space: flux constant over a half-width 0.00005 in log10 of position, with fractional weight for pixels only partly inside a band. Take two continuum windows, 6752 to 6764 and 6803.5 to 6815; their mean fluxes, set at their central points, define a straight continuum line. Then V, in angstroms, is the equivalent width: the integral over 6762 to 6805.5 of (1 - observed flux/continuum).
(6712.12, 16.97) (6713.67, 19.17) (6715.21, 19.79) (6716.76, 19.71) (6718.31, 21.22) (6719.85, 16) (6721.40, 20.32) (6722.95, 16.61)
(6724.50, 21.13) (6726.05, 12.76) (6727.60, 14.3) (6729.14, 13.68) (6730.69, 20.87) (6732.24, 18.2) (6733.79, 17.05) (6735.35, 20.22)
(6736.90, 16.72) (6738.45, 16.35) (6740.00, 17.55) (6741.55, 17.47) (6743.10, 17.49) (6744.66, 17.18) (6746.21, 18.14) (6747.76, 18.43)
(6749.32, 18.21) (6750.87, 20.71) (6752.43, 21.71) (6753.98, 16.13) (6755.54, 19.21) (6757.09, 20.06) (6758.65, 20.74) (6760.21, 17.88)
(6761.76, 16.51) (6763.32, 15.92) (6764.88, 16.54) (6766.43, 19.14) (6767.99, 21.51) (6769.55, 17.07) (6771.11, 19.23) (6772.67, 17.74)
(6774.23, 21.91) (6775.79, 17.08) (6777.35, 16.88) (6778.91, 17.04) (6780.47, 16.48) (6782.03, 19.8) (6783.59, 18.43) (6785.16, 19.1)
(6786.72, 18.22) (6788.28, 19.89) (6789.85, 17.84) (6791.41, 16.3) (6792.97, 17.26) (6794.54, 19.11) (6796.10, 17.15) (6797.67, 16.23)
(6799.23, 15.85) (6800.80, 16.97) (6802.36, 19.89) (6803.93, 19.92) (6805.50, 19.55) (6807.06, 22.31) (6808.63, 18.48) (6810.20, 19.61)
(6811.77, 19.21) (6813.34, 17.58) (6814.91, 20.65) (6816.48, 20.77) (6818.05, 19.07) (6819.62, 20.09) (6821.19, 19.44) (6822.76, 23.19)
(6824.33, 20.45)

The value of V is 2.1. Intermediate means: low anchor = 18.5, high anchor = 19.6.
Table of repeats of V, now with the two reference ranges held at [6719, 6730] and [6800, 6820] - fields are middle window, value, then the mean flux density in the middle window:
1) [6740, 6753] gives -1.0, 18.5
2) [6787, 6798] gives 0.7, 17.8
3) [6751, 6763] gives -0.8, 18.9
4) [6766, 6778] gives -0.4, 18.8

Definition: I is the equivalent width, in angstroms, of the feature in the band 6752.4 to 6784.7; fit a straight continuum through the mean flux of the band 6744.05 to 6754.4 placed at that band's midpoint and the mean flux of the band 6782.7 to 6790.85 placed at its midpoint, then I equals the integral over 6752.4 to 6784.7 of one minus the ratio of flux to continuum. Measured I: 0.6 angstroms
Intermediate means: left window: 18.8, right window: 18.6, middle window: 18.4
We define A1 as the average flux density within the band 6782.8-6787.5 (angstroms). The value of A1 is 18.6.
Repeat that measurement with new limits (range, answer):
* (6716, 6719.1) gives 20.5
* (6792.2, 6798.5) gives 17.4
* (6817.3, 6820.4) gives 19.6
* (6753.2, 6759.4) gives 19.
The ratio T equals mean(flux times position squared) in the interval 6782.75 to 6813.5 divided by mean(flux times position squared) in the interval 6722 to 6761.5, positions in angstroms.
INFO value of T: 1.0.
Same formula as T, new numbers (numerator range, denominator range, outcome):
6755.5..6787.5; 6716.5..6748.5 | 1.05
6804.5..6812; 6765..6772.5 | 1.06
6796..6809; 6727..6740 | 1.10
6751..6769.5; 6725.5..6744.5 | 1.11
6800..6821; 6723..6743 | 1.16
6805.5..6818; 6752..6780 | 1.09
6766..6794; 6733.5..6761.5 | 1.01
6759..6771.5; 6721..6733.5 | 1.06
